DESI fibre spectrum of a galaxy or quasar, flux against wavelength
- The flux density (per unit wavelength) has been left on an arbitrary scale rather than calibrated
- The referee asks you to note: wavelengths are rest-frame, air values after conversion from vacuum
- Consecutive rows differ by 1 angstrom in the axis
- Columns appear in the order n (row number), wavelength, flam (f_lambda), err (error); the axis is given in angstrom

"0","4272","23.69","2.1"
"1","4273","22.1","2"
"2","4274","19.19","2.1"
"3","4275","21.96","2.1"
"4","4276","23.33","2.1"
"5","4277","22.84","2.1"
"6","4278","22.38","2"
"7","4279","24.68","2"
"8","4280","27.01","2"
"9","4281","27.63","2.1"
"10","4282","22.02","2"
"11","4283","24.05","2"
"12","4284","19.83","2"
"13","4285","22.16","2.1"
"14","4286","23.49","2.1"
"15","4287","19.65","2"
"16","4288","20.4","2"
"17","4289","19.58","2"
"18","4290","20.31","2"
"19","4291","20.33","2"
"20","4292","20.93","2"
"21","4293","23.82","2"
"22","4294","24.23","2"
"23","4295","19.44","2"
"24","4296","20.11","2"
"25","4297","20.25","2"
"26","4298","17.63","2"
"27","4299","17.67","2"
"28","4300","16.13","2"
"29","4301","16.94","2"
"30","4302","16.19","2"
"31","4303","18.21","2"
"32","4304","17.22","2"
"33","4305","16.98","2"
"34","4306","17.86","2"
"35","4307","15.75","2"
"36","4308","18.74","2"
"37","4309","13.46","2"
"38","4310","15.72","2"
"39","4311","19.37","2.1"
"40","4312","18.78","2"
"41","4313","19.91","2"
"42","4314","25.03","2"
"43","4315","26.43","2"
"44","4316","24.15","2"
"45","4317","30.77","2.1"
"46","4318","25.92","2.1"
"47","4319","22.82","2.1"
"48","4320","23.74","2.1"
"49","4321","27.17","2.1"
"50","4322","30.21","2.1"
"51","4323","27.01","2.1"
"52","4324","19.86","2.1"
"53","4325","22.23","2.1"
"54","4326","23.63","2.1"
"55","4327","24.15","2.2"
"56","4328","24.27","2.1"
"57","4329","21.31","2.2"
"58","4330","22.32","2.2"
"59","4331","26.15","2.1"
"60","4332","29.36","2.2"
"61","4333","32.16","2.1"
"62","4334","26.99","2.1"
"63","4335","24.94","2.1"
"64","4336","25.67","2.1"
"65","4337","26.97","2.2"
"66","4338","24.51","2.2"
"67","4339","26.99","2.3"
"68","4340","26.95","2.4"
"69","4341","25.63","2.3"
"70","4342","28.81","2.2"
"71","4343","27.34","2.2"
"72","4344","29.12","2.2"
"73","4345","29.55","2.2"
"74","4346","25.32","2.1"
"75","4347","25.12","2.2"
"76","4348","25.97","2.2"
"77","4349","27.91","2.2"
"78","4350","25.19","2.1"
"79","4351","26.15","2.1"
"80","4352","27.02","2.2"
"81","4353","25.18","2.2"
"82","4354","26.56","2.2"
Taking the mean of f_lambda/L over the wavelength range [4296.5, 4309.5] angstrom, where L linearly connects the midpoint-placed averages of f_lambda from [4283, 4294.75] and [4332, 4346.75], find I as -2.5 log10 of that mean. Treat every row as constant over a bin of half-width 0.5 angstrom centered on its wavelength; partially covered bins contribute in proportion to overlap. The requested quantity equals 0.319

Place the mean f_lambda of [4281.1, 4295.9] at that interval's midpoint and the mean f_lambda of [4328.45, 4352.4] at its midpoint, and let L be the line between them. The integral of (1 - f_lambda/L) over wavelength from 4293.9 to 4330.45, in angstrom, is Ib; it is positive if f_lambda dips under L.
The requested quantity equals 4.3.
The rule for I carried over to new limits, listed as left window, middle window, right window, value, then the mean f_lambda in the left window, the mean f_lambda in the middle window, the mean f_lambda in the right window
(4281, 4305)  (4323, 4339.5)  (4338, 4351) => 0.000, 20.1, 25.2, 26.9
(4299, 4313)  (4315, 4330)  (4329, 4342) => -0.120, 17.2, 24.8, 26.4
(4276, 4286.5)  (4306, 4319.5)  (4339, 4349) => 0.198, 23.6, 21.2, 27.1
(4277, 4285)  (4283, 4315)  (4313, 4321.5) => 0.255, 23.8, 19.4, 25.4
